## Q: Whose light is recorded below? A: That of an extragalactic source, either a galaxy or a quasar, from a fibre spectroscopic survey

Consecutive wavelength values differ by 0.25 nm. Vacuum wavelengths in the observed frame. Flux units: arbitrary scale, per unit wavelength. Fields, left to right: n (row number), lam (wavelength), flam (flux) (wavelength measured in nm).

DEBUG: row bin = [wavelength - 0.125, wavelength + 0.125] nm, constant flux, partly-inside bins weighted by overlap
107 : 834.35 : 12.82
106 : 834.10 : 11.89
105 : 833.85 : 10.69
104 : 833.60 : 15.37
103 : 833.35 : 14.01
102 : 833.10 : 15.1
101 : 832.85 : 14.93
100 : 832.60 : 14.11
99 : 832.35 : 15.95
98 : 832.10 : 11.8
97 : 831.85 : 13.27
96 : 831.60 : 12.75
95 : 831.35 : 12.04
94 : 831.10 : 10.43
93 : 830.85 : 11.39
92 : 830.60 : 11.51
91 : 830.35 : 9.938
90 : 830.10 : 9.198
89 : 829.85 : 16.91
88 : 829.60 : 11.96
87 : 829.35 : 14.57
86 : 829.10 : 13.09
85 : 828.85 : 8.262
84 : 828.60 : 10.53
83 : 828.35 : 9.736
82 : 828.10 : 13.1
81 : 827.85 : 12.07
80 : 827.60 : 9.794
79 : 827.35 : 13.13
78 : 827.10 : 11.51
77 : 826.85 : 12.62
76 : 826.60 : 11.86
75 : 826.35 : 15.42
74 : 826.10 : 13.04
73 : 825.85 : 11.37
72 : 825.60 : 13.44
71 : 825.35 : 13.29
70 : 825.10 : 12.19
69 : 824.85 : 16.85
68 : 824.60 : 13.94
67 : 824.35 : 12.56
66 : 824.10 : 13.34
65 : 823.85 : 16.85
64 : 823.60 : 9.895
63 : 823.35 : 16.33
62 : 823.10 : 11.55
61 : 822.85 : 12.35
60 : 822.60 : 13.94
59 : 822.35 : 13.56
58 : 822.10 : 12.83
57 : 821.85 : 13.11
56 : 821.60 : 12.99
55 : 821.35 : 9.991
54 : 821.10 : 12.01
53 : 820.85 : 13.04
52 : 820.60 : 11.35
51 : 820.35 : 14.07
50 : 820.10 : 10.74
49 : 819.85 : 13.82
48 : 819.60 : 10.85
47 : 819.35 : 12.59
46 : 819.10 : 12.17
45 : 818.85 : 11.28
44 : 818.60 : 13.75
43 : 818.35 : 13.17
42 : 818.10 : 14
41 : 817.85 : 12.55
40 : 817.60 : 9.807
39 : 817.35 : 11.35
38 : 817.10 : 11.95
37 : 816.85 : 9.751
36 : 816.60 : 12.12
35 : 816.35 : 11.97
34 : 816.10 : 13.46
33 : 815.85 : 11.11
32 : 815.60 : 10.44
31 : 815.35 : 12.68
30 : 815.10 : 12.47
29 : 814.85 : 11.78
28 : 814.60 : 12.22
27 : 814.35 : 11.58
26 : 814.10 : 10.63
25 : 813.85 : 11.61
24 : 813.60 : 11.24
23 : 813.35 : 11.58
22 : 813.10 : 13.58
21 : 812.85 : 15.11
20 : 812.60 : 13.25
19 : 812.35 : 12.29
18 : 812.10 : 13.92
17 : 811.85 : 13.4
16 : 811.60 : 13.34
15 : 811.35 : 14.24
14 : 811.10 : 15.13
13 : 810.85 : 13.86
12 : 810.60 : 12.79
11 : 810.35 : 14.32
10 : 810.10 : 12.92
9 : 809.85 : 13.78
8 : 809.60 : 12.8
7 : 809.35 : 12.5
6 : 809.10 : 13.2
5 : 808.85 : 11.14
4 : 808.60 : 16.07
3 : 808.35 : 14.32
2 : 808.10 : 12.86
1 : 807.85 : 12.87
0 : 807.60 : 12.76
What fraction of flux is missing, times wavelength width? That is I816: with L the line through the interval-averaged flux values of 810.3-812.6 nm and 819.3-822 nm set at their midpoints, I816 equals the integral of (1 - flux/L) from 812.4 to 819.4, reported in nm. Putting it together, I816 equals 0.46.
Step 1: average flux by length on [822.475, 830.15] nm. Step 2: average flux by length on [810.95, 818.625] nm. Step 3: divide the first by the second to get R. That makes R 1.03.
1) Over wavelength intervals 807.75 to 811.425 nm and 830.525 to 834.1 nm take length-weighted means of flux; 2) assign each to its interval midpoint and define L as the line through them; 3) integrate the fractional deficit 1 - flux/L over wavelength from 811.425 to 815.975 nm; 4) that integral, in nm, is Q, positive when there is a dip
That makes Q 0.36 nm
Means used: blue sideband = 13.5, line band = 12.4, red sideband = 13.1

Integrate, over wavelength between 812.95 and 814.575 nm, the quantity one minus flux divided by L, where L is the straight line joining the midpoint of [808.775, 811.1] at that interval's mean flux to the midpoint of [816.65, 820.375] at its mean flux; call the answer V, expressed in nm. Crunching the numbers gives 0.12 nm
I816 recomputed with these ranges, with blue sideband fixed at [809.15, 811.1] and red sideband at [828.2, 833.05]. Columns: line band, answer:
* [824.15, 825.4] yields -0.12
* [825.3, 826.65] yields -0.06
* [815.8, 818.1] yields 0.23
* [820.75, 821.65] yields 0.06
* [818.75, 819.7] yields 0.08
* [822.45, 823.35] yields -0.03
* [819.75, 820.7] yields 0.03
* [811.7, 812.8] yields -0.01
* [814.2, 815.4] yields 0.10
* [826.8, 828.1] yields 0.06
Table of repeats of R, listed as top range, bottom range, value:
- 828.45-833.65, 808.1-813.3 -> 0.93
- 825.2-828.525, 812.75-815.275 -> 1.01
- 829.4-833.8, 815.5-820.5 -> 1.08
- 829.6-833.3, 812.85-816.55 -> 1.07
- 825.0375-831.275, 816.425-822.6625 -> 0.98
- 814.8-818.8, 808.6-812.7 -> 0.90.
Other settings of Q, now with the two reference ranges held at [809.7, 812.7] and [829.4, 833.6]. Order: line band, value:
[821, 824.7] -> 0.056 nm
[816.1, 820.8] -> 0.436 nm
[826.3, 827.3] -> 0.031 nm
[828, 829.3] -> 0.191 nm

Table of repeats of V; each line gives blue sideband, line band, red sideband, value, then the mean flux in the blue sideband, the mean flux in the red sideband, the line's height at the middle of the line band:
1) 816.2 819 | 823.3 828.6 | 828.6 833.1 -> -0.241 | 12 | 12.5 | 12.3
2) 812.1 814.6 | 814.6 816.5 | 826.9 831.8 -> 0.046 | 12.4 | 11.7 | 12.3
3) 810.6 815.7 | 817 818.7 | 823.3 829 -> 0.045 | 12.7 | 12.6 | 12.7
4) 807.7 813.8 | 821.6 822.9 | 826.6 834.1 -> -0.042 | 13.3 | 12.4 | 12.8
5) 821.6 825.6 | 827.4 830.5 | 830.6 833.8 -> 0.402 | 13.5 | 13.3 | 13.4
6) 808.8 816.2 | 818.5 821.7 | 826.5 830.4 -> 0.031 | 12.8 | 11.8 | 12.3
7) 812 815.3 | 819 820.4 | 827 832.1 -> -0.015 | 12.4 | 11.8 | 12.2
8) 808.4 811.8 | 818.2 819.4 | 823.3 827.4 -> 0.073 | 13.6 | 13.3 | 13.4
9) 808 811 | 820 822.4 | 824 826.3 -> 0.189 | 13.4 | 13.4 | 13.4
